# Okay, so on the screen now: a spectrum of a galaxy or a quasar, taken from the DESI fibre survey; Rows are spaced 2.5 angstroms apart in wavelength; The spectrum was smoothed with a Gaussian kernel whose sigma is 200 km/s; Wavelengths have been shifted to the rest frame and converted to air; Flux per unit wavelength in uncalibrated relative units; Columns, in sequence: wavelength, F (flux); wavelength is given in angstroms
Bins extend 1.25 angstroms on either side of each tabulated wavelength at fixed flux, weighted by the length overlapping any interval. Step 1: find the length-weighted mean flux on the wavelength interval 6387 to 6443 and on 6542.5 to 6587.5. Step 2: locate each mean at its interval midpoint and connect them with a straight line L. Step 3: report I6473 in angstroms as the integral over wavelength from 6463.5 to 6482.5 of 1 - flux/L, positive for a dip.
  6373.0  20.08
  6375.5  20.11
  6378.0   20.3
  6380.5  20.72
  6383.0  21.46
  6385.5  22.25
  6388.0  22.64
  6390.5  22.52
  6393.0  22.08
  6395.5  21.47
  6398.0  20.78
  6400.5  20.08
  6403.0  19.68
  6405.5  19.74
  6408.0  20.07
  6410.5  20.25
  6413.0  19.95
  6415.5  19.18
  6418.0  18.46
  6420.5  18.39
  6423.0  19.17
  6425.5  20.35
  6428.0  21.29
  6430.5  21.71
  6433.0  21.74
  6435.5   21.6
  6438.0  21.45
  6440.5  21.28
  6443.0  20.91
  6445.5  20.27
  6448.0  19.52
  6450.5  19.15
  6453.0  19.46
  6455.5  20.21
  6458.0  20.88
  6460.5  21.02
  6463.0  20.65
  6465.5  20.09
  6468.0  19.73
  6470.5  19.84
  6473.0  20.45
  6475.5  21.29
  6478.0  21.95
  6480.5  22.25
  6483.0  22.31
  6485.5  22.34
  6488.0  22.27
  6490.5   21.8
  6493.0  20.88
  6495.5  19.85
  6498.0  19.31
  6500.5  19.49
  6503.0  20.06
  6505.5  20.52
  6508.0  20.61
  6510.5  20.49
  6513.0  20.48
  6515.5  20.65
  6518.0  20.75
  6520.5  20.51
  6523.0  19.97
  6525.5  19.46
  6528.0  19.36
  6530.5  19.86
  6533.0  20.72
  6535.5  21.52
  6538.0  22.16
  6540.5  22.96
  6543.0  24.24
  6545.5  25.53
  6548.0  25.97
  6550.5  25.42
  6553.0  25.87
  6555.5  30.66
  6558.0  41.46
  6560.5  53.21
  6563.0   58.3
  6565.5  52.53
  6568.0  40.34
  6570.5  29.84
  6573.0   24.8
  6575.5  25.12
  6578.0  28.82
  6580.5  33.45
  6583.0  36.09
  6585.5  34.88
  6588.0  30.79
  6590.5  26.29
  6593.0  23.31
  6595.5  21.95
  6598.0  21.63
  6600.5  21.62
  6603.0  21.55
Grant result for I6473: 3.7 angstroms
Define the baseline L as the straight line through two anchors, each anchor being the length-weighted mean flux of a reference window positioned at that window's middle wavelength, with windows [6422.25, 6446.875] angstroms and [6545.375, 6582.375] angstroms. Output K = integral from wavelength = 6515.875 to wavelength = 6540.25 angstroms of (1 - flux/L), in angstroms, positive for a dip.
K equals 8.3 angstroms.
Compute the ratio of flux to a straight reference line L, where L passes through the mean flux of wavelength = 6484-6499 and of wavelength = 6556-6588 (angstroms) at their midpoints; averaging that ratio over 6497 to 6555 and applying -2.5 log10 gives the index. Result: 0.282 mag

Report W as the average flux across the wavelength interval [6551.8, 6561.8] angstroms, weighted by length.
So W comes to 38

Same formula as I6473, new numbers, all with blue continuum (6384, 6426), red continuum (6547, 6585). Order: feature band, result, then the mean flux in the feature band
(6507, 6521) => 4.6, 20.6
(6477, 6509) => 8.5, 21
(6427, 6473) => 7.4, 20.6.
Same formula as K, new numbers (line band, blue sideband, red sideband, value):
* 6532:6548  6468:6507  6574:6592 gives 1.9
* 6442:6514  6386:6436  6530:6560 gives 8.6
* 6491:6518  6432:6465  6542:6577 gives 7.2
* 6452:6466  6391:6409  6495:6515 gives 0.0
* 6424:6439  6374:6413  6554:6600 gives 1.4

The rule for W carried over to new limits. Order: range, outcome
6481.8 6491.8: 22.2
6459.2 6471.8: 20.3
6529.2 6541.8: 21.4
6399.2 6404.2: 19.9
